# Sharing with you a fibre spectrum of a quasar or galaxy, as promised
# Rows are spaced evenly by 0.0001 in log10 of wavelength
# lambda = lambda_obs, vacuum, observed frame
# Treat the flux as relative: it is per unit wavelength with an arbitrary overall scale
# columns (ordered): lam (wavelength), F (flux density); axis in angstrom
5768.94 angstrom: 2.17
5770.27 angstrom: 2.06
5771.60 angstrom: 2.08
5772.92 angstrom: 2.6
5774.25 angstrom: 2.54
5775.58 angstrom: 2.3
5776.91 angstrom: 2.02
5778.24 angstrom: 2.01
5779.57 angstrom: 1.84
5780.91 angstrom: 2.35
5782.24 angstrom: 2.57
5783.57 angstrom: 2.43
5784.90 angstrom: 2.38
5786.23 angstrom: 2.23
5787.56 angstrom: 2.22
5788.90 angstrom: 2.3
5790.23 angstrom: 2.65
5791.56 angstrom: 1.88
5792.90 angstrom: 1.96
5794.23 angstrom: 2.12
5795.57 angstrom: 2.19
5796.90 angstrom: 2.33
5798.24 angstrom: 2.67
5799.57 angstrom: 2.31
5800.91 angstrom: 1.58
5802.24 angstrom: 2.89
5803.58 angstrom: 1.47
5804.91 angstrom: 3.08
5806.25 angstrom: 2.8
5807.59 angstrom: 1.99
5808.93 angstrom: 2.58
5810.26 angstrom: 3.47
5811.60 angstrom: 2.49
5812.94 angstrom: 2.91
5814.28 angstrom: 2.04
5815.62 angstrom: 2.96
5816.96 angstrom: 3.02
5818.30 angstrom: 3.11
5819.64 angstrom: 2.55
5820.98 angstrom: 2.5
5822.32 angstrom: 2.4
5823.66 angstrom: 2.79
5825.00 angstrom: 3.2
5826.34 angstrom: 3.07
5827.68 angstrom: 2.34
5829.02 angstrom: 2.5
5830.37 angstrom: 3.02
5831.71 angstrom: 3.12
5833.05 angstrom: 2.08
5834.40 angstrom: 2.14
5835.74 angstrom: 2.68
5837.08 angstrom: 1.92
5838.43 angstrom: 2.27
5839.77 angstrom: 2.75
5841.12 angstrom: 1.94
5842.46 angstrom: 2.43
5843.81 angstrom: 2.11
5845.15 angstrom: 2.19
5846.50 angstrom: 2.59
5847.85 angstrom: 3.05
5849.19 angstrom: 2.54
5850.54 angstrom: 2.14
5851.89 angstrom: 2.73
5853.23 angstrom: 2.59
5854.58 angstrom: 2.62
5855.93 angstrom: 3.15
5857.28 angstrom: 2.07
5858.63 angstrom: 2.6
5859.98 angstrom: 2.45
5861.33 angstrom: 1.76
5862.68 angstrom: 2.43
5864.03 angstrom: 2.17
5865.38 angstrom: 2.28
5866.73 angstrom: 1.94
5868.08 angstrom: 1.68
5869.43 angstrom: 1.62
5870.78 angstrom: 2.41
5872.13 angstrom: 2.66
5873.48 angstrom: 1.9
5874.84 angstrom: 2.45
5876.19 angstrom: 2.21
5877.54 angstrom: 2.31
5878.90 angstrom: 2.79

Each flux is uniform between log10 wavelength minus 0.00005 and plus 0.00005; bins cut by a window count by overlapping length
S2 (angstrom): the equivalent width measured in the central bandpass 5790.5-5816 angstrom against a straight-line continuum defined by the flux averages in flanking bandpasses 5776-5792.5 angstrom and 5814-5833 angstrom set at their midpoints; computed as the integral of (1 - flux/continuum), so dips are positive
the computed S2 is 0.9 angstrom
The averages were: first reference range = 2.24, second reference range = 2.75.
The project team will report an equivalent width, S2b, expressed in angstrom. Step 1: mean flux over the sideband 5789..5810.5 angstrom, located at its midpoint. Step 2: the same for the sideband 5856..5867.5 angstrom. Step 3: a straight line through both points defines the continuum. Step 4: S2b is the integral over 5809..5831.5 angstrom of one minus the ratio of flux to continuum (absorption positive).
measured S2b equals -4.4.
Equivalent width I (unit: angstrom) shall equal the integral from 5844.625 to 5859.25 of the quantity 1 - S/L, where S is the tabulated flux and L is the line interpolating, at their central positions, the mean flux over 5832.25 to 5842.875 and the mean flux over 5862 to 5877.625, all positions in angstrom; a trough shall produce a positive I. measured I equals -2.2 angstrom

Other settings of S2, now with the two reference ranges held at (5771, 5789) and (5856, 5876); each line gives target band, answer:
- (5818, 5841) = -3.65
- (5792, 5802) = 0.32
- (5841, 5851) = -0.82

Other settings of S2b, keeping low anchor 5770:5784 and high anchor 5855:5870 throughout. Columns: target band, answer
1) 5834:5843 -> -0.4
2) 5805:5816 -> -2.1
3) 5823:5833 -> -2.6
